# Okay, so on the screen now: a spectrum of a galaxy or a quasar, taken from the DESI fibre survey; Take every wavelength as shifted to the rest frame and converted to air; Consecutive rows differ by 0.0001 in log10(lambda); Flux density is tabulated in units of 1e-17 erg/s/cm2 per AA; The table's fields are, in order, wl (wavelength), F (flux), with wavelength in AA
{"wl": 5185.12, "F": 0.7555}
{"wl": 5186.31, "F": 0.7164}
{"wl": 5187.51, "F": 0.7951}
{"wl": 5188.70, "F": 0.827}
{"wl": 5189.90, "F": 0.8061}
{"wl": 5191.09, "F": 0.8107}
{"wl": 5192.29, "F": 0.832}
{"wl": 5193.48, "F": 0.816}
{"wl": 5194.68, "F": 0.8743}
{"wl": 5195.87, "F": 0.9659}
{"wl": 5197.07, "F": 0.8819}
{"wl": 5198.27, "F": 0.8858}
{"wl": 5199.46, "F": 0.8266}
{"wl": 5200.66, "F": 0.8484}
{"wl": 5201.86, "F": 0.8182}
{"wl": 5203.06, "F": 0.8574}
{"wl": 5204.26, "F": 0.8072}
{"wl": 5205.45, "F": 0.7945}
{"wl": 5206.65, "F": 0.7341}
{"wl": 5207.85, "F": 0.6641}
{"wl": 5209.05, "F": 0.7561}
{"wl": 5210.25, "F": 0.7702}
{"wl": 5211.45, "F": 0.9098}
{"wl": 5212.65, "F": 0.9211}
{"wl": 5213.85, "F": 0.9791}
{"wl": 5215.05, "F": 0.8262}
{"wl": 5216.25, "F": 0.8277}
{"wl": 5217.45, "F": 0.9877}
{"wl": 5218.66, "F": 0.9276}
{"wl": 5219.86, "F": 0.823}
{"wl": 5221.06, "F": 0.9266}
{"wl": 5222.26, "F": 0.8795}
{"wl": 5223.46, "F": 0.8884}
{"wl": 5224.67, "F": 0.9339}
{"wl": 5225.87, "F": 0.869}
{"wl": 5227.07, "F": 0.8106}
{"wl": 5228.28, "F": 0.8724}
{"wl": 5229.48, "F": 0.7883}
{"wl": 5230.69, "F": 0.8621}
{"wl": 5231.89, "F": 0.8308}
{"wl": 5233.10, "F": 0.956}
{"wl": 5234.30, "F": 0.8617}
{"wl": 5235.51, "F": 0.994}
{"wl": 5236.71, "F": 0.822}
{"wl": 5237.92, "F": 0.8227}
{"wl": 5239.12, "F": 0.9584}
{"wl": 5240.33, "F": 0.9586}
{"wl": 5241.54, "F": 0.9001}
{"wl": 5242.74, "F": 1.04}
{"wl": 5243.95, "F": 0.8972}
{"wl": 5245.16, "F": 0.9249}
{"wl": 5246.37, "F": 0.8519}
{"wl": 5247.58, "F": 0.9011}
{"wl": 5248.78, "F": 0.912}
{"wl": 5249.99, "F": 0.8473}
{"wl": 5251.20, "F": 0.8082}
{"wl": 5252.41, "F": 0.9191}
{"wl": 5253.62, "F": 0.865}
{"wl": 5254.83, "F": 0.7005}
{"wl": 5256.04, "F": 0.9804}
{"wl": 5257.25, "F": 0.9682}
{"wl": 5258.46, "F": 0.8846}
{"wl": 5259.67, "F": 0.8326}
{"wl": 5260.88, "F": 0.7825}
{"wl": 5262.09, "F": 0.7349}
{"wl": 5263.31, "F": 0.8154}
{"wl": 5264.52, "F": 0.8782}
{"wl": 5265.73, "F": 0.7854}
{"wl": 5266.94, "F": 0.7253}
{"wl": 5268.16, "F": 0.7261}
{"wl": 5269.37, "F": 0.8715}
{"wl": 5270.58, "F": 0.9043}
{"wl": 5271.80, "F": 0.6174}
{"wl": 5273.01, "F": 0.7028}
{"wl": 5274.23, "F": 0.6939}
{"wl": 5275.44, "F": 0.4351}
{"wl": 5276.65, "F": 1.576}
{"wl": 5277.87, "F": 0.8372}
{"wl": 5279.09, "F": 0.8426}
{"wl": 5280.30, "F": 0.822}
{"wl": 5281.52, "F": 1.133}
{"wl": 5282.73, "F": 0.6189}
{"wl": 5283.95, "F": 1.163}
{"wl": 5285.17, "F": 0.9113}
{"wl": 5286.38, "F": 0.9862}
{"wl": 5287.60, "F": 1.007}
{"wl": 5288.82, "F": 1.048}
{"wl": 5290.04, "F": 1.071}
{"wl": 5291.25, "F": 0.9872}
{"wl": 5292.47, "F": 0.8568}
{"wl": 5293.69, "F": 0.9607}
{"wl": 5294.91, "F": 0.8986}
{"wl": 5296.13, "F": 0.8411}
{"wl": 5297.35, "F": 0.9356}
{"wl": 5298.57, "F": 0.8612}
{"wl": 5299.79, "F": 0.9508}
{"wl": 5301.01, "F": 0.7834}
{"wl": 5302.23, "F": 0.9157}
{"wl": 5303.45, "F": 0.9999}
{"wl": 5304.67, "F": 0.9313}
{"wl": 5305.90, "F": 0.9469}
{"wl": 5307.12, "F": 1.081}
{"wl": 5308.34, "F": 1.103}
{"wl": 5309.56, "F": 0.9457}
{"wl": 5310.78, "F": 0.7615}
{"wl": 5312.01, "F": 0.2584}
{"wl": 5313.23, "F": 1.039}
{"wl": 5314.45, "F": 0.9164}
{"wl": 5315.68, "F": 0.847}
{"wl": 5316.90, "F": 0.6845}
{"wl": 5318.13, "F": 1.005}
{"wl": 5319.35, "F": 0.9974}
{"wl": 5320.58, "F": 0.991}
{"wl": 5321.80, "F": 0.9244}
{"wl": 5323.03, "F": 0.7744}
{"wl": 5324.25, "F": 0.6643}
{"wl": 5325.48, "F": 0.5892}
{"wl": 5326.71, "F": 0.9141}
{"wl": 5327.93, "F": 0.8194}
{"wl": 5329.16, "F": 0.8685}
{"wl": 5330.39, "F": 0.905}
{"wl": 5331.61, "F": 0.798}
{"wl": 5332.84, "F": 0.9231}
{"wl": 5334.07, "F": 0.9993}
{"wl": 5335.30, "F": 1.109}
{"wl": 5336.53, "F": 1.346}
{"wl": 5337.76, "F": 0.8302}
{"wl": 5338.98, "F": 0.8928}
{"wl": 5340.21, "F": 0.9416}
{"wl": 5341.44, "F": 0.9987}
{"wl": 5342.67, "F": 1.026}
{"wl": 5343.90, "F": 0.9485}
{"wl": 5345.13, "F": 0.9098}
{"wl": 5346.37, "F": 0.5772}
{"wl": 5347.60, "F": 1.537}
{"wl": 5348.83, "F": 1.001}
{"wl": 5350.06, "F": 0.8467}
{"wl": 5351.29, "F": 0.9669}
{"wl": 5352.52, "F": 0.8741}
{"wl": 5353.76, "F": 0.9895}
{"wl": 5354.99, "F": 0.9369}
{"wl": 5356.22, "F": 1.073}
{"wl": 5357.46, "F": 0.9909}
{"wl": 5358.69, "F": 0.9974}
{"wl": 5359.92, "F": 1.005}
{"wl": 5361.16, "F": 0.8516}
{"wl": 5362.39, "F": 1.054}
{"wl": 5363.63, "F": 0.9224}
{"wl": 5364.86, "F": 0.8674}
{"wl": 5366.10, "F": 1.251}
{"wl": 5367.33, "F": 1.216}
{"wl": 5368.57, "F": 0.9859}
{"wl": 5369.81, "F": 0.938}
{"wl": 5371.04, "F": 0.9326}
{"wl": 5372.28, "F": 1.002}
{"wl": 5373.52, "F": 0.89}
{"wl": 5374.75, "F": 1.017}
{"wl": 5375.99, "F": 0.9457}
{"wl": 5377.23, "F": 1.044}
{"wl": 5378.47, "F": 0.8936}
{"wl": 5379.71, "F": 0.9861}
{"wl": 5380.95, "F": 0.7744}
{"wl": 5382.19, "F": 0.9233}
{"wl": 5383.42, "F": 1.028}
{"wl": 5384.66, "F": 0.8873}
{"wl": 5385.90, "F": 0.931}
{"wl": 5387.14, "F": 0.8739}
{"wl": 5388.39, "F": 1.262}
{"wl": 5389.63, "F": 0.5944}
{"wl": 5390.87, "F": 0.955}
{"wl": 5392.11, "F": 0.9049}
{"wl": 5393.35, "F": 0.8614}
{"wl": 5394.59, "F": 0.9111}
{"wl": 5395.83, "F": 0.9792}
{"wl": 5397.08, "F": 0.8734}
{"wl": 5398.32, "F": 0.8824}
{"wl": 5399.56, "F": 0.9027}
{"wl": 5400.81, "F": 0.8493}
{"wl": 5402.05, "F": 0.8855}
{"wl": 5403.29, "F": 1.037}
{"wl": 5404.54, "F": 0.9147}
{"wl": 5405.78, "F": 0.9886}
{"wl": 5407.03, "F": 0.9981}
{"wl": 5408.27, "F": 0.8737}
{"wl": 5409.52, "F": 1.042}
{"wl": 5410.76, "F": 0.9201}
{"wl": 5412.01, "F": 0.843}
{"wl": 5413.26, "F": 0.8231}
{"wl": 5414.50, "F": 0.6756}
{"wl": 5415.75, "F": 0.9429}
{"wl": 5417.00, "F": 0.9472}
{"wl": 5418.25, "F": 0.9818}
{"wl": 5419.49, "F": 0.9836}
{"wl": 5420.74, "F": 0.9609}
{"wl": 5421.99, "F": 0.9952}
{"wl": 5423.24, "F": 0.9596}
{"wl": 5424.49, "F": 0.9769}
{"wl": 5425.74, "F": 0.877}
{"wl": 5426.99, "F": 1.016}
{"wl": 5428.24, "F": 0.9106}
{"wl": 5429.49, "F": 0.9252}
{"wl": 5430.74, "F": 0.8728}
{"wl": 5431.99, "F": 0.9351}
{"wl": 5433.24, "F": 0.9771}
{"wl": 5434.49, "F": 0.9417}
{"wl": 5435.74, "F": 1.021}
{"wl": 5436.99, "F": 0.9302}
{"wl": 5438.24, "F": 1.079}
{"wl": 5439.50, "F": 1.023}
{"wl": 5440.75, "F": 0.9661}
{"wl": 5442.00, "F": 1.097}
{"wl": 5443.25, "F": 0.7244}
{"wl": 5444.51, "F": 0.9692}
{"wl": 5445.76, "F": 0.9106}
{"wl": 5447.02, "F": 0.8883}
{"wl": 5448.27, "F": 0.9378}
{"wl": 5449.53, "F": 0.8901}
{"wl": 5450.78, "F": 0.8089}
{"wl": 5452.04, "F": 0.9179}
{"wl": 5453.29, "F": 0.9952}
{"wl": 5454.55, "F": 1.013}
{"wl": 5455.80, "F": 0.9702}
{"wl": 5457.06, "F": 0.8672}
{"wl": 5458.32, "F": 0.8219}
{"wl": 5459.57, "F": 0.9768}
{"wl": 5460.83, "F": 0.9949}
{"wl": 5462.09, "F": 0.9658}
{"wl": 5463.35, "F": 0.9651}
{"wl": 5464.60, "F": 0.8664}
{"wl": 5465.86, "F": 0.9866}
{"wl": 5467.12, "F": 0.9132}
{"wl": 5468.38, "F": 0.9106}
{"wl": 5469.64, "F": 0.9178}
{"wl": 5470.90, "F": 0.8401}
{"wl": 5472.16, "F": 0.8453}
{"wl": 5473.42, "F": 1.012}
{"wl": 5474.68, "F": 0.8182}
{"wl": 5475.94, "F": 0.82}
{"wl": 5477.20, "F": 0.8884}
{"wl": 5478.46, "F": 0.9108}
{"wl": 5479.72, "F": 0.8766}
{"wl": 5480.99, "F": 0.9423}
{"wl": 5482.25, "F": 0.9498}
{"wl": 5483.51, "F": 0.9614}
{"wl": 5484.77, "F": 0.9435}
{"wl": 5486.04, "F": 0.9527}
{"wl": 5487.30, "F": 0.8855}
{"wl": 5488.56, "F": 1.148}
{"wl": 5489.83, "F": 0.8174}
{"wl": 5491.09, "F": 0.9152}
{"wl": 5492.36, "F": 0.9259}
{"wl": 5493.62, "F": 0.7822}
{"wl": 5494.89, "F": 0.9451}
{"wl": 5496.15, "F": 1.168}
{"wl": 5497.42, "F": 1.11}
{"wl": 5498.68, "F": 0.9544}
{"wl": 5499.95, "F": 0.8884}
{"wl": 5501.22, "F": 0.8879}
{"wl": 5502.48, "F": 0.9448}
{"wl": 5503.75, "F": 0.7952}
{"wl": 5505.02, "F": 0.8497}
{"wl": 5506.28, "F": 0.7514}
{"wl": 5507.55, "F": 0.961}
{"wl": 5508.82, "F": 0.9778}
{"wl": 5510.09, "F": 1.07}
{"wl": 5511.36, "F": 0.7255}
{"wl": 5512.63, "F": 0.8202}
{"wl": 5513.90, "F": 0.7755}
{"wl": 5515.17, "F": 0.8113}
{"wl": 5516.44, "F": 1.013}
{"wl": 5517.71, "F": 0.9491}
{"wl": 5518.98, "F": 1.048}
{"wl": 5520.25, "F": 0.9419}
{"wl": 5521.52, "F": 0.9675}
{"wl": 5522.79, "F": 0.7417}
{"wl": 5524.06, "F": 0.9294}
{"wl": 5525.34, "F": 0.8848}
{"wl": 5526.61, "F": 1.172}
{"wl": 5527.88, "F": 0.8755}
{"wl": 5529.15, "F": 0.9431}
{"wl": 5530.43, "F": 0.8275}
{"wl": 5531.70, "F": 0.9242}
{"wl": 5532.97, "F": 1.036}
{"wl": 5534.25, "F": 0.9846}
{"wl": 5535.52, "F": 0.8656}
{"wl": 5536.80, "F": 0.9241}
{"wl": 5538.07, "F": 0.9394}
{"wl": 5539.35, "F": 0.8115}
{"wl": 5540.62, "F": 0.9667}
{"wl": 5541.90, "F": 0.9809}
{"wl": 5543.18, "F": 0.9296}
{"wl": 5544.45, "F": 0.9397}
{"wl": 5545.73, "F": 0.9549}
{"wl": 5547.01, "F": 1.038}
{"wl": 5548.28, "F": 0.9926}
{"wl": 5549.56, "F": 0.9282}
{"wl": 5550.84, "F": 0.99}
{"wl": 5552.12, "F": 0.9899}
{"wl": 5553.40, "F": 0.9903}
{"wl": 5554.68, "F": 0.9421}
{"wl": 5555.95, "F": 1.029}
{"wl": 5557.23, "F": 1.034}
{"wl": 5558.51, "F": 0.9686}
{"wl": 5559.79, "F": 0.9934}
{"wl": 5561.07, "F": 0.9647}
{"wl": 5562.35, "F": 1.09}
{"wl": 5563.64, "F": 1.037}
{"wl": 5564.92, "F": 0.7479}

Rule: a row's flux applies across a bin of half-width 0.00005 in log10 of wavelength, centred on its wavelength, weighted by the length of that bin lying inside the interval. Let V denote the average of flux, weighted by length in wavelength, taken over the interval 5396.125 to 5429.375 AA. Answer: 0.926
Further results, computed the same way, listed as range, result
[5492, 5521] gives 0.917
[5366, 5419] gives 0.936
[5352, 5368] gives 1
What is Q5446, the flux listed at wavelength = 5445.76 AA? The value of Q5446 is 0.9106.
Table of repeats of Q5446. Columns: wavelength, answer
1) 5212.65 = 0.9211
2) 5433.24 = 0.9771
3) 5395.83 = 0.9792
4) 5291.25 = 0.9872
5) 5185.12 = 0.7555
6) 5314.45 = 0.9164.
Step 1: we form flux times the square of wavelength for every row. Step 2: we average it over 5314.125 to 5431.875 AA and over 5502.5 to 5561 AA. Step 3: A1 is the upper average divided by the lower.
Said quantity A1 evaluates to 1.06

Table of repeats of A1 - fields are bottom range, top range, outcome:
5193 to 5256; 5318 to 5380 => 1.15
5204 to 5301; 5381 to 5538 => 1.14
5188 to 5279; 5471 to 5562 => 1.21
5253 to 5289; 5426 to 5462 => 1.17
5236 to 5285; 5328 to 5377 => 1.17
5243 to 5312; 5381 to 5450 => 1.11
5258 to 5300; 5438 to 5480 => 1.12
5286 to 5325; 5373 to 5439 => 1.07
